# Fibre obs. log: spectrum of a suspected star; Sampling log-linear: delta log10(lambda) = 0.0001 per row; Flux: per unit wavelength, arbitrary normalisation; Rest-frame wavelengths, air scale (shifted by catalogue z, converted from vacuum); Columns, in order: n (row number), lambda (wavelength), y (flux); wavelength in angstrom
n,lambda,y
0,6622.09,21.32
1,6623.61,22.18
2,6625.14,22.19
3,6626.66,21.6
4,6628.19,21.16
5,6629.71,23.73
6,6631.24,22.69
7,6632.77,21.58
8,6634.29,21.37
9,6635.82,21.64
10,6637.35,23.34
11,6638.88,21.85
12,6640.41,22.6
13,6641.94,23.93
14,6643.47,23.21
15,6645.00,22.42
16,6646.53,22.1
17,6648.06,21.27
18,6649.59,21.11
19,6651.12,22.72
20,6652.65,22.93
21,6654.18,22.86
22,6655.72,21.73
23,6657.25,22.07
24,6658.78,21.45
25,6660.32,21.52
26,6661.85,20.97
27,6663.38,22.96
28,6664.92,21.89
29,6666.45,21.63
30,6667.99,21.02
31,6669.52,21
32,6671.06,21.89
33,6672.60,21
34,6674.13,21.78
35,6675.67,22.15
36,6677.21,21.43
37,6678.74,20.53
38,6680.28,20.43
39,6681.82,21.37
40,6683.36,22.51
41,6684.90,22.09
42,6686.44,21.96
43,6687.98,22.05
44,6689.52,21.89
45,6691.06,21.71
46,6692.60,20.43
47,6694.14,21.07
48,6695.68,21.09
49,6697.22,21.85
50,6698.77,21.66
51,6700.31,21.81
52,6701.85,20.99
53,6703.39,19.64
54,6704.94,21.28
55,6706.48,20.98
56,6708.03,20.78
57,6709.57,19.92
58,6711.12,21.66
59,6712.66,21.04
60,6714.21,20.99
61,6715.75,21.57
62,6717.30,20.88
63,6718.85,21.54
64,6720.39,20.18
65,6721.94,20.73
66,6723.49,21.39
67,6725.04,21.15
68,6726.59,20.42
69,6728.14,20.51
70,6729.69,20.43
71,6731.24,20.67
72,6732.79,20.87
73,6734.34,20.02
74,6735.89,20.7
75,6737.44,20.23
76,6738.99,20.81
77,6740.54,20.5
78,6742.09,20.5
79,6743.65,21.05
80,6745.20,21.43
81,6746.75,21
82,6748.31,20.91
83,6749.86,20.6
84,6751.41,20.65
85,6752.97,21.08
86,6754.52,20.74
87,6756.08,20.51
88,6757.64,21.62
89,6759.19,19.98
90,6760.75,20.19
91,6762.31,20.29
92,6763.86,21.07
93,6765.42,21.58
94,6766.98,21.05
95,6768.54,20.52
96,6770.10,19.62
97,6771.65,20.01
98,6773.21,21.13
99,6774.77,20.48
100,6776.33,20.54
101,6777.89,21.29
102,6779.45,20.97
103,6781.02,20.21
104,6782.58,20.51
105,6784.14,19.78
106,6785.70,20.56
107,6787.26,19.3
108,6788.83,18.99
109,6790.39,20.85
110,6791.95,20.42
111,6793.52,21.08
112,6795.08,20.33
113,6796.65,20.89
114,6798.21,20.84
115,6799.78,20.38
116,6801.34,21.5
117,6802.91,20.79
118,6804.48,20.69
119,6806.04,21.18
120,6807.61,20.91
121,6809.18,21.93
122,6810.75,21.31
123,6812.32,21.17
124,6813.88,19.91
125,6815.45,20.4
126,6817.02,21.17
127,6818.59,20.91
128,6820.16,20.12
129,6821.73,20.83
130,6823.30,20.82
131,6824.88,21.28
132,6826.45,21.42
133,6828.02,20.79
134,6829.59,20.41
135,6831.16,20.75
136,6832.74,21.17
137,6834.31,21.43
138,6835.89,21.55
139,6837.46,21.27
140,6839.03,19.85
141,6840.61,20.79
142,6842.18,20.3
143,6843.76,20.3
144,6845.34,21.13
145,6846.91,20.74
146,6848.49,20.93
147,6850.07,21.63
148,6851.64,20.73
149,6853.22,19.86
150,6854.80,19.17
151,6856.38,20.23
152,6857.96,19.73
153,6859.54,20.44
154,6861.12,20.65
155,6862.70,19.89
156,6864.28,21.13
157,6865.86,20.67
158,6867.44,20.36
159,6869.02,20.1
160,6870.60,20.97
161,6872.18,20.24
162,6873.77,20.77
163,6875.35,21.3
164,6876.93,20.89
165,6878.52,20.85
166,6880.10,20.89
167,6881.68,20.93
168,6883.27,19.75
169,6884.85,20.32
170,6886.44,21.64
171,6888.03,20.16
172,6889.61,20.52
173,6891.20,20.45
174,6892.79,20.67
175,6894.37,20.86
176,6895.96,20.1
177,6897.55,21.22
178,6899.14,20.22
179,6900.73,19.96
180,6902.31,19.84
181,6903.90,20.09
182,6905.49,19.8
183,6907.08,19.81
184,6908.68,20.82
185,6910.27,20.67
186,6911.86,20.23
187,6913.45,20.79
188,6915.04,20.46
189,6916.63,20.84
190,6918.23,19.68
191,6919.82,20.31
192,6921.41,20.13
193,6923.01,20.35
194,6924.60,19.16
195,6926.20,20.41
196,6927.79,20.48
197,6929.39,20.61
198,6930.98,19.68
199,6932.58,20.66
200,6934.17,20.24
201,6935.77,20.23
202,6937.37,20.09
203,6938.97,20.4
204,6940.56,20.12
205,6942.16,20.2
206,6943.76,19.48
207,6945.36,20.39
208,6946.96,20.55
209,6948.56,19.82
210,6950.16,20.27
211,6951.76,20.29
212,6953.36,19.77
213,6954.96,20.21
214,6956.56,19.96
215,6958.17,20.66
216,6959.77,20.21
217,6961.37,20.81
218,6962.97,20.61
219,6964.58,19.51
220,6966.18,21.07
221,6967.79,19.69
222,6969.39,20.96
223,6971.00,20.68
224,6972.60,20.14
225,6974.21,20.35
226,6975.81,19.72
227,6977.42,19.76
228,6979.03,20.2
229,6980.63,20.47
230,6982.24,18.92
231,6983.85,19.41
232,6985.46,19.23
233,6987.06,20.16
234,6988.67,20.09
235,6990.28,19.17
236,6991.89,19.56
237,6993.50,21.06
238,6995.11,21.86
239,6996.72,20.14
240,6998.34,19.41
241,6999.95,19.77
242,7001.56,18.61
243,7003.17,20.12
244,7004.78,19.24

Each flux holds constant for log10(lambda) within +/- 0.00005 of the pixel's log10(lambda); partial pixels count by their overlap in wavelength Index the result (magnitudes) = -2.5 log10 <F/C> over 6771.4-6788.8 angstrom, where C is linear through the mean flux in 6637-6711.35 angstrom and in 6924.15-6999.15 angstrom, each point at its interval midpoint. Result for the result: 0.04 mag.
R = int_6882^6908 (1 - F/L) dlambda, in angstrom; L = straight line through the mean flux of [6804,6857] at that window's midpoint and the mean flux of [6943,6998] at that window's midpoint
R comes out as 0.2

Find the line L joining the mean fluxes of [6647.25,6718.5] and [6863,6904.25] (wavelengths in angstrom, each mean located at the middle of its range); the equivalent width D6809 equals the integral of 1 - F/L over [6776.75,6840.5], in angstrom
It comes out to 0.5 angstrom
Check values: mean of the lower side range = 21.5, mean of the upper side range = 20.6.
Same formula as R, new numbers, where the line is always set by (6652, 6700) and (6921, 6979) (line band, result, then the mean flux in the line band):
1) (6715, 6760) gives 1.1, 20.8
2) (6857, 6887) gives 0.0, 20.6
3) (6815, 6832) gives 0.0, 20.8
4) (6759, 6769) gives 0.2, 20.7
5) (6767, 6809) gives 1.0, 20.6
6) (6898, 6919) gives 0.2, 20.3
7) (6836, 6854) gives 0.0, 20.7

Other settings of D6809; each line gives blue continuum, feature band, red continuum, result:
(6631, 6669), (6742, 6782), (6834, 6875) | 1.0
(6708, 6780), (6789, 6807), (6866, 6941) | -0.1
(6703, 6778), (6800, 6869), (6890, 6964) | -0.8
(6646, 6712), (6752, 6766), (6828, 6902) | 0.2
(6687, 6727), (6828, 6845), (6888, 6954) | -0.2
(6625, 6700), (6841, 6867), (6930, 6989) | 0.3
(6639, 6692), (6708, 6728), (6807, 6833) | 0.6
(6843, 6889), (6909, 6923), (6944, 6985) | 0.0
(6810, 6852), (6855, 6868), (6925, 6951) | 0.2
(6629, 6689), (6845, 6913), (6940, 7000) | 0.6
